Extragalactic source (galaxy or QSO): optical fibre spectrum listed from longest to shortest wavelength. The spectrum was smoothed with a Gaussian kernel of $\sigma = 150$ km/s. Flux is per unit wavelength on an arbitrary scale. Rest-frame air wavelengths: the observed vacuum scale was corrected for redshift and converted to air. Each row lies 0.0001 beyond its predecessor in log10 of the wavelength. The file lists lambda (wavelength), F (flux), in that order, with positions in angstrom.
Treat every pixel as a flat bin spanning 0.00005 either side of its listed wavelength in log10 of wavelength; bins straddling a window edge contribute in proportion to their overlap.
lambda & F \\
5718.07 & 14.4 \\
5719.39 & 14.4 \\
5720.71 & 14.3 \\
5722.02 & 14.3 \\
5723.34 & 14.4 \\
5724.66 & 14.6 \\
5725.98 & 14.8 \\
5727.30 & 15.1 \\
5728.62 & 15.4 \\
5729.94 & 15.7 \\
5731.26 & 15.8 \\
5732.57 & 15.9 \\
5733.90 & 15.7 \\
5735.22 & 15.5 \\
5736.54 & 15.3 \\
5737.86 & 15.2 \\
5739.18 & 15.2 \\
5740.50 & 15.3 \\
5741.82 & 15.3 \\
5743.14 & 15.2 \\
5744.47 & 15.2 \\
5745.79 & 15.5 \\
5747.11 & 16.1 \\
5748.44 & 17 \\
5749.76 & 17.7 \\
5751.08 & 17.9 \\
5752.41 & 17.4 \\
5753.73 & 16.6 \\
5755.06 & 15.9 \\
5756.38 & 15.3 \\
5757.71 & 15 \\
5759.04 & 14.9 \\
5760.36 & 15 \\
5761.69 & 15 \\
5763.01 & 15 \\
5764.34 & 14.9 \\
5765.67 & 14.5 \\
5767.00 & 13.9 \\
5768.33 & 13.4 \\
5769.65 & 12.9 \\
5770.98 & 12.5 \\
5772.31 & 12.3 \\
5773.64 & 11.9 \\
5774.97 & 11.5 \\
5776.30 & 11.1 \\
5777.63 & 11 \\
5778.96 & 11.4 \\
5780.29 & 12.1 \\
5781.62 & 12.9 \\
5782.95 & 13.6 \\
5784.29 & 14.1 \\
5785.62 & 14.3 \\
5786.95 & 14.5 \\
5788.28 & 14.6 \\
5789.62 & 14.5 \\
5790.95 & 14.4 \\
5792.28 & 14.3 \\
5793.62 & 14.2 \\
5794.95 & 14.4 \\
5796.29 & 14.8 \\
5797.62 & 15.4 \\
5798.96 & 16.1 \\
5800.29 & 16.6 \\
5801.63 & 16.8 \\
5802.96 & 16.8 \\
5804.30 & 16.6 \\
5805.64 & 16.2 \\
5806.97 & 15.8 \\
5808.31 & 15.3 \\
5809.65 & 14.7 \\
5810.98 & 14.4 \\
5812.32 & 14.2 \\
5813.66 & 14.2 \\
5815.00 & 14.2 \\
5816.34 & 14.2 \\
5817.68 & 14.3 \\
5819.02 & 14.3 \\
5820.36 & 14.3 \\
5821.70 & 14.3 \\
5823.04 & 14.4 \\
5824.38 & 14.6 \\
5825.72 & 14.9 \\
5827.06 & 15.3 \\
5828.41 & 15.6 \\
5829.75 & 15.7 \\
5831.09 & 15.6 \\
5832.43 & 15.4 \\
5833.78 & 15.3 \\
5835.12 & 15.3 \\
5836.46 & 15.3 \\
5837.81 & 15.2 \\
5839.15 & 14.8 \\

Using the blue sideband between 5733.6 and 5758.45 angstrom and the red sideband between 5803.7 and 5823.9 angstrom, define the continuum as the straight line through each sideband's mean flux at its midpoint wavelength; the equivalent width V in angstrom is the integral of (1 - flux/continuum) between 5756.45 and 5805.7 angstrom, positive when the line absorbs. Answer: 3.7 angstrom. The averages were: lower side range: 15.9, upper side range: 14.8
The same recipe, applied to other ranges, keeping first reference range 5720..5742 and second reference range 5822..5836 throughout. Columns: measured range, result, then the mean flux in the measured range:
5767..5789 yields 3.5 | 12.8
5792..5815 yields -0.2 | 15.3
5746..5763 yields -1.0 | 16.1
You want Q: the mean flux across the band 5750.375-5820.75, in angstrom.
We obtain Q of 14.5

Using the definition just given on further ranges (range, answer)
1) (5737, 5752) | 16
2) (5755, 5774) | 14.1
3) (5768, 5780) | 12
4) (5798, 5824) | 15.1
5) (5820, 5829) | 14.8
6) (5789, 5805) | 15.4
